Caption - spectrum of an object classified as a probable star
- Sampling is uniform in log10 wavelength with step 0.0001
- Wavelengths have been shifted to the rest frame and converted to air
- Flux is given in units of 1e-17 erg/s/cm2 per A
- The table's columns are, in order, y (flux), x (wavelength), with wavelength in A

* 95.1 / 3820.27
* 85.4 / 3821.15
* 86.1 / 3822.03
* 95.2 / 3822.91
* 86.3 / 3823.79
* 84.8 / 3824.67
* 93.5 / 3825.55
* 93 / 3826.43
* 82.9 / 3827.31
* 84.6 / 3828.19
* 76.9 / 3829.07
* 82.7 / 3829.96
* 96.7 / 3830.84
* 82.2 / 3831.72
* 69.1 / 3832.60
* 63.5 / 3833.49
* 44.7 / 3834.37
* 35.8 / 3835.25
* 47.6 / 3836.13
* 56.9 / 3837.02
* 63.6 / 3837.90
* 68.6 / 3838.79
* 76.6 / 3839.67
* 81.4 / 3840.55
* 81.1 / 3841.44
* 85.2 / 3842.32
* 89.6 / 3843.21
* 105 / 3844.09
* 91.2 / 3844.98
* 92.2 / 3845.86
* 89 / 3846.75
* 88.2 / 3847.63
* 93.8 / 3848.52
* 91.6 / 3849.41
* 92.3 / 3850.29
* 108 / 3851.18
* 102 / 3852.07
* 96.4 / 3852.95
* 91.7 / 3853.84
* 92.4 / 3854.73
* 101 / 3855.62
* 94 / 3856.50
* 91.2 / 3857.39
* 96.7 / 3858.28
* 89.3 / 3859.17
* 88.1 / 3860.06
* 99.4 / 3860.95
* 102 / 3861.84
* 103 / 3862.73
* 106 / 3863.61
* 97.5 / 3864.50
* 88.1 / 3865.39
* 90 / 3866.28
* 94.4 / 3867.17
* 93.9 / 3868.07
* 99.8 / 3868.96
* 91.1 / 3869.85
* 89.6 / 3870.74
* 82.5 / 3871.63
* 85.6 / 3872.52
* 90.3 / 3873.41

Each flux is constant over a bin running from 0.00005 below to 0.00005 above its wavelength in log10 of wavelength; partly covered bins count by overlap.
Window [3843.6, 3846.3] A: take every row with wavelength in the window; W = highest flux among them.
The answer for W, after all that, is 105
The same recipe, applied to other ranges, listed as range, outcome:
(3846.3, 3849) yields 93.8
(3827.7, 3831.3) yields 96.7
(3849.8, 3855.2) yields 108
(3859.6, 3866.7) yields 106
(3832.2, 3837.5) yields 69.1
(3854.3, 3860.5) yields 101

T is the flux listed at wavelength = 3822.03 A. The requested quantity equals 86.1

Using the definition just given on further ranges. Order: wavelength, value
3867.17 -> 94.4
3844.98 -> 91.2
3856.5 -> 94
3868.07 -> 93.9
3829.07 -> 76.9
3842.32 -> 85.2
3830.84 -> 96.7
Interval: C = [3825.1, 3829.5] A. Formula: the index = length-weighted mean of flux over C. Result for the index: 86.3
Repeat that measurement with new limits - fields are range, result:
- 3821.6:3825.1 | 88.1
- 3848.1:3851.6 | 96.3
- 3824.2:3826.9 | 90.4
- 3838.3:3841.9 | 76.8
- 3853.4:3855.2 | 91.9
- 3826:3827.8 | 87.9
